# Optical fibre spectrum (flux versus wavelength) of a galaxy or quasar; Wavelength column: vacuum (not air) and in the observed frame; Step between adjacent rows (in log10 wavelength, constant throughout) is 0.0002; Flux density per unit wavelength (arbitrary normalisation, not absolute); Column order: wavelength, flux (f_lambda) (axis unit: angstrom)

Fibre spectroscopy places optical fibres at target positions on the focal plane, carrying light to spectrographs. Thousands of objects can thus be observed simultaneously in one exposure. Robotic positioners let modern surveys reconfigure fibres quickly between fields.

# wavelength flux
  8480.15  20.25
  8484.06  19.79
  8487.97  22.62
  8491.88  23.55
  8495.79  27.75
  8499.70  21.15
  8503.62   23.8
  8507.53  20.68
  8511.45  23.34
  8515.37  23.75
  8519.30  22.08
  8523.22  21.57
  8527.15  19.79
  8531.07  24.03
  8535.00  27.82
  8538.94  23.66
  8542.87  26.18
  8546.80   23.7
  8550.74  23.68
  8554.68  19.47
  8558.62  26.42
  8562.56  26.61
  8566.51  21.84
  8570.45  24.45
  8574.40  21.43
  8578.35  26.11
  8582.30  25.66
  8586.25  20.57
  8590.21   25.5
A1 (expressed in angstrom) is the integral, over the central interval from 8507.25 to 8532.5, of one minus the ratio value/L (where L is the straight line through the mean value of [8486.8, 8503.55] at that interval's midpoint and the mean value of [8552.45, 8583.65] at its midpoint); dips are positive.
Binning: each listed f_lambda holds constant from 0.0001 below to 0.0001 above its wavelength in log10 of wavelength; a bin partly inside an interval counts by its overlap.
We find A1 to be 1.7 angstrom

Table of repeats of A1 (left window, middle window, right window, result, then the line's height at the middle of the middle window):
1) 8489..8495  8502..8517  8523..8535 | 0.5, 23.6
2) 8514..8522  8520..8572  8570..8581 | -0.8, 23.4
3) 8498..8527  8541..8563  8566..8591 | -1.0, 23.1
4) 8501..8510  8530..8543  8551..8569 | -1.3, 23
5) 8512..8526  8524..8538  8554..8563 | -0.4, 23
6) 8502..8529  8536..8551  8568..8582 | -1.0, 23.1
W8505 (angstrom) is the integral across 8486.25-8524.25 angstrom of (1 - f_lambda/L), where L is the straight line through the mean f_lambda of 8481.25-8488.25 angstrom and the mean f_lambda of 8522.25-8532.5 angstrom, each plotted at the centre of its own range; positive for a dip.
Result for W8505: -3.36 angstrom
